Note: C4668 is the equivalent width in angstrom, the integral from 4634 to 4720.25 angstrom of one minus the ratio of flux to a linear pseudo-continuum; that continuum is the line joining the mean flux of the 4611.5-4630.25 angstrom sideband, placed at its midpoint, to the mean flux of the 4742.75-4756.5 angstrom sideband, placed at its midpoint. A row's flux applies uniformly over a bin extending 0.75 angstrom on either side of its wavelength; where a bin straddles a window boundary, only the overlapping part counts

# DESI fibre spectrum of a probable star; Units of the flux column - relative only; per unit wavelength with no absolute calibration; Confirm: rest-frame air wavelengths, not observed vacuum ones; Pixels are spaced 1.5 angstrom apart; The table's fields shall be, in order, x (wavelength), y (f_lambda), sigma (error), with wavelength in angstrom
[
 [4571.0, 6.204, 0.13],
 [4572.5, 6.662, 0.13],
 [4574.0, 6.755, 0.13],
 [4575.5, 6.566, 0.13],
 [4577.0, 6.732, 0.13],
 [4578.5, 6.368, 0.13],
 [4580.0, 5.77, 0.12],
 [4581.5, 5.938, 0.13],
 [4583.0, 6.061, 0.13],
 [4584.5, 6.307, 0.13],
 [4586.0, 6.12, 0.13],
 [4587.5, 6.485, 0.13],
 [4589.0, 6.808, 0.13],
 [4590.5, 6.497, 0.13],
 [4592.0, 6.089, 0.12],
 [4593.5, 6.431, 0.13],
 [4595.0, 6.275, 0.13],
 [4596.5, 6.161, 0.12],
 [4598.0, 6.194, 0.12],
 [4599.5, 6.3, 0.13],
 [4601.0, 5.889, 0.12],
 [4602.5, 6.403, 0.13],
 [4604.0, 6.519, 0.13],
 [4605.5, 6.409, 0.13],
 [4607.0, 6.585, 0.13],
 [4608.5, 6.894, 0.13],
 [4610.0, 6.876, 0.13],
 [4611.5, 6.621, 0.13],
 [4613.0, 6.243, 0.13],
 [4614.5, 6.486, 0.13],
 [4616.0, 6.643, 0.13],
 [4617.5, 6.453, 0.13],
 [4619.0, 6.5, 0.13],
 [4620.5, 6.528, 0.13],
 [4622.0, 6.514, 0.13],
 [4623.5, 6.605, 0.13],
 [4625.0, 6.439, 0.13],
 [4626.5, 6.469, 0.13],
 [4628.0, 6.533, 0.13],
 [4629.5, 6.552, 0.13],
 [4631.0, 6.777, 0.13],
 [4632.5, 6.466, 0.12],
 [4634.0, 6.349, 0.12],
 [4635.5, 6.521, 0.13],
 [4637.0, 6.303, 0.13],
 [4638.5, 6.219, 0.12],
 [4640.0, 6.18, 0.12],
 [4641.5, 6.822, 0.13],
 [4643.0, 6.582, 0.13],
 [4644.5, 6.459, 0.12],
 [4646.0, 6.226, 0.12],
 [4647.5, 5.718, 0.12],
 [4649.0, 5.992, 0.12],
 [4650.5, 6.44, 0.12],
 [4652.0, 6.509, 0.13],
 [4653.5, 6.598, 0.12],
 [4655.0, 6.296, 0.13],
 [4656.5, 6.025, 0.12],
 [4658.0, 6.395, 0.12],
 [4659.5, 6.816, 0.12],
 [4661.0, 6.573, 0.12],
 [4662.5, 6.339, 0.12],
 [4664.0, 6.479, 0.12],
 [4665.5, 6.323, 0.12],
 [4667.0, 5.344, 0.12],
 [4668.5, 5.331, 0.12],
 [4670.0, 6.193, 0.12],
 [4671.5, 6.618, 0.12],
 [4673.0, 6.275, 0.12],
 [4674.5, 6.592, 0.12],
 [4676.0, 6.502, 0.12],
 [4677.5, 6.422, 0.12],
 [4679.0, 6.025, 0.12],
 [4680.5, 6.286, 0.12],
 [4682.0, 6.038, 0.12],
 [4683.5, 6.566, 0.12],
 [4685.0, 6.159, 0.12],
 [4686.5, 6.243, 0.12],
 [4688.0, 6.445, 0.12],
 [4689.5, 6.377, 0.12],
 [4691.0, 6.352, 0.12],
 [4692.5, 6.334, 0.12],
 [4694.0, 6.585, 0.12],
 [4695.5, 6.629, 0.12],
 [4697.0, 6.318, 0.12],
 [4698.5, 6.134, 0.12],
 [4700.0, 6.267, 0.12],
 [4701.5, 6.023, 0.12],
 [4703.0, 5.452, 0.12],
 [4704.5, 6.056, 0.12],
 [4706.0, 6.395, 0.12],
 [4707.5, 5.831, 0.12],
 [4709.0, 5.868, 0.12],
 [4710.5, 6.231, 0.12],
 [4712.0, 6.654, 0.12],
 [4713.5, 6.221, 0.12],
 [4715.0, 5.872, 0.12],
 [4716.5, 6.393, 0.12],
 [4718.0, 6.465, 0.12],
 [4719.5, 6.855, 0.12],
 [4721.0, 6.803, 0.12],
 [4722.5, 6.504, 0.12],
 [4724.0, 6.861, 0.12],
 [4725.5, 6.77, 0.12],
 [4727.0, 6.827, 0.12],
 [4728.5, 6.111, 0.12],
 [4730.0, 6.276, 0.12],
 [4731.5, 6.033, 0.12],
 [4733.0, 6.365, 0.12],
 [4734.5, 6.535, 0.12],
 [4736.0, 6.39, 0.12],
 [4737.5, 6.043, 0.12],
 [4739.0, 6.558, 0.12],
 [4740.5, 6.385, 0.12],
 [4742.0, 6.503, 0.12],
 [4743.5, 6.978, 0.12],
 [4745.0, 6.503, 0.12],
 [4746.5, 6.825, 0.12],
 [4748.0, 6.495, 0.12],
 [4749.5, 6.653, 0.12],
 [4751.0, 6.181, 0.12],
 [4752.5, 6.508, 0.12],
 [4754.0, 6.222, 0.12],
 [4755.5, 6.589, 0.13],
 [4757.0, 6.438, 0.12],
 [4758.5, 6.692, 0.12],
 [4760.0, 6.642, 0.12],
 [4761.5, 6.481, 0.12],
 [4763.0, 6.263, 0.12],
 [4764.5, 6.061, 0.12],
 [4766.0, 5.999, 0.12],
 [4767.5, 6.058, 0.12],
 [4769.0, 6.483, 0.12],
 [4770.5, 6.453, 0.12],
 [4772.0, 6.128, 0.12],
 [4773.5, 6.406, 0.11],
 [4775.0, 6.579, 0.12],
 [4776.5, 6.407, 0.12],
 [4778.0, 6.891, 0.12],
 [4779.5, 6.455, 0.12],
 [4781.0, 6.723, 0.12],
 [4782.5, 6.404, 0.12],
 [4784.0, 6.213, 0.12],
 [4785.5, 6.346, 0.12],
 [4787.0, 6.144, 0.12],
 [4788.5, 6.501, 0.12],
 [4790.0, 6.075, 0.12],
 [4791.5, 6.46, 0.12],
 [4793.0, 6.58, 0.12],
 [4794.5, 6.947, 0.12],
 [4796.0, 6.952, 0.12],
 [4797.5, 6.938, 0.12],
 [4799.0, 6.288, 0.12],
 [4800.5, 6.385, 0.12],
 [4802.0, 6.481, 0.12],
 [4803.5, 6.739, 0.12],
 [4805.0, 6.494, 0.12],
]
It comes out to 3.1 angstrom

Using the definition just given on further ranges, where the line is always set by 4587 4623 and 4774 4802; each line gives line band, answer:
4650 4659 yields 0.1 angstrom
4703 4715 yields 0.7 angstrom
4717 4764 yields -0.1 angstrom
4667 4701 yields 1.0 angstrom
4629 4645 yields 0.0 angstrom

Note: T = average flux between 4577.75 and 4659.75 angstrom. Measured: 6.39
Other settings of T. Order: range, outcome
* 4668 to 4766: 6.36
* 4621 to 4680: 6.35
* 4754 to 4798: 6.45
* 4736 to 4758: 6.49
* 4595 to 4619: 6.44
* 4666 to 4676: 6.1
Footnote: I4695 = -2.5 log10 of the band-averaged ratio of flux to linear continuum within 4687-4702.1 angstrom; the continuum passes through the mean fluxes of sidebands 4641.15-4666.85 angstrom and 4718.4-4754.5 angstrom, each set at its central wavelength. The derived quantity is 0.01 mag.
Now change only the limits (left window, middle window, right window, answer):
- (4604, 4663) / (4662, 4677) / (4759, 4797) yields 0.04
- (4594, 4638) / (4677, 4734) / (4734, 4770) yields 0.02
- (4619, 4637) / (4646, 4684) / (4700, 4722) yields 0.02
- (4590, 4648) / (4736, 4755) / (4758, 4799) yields -0.01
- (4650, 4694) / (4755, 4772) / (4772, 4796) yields 0.01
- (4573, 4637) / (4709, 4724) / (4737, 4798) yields 0.00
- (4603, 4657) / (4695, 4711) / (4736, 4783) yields 0.06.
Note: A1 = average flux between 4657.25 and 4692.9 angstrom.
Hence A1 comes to 6.29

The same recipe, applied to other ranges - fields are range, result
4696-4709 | 6.06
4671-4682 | 6.36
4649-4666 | 6.42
